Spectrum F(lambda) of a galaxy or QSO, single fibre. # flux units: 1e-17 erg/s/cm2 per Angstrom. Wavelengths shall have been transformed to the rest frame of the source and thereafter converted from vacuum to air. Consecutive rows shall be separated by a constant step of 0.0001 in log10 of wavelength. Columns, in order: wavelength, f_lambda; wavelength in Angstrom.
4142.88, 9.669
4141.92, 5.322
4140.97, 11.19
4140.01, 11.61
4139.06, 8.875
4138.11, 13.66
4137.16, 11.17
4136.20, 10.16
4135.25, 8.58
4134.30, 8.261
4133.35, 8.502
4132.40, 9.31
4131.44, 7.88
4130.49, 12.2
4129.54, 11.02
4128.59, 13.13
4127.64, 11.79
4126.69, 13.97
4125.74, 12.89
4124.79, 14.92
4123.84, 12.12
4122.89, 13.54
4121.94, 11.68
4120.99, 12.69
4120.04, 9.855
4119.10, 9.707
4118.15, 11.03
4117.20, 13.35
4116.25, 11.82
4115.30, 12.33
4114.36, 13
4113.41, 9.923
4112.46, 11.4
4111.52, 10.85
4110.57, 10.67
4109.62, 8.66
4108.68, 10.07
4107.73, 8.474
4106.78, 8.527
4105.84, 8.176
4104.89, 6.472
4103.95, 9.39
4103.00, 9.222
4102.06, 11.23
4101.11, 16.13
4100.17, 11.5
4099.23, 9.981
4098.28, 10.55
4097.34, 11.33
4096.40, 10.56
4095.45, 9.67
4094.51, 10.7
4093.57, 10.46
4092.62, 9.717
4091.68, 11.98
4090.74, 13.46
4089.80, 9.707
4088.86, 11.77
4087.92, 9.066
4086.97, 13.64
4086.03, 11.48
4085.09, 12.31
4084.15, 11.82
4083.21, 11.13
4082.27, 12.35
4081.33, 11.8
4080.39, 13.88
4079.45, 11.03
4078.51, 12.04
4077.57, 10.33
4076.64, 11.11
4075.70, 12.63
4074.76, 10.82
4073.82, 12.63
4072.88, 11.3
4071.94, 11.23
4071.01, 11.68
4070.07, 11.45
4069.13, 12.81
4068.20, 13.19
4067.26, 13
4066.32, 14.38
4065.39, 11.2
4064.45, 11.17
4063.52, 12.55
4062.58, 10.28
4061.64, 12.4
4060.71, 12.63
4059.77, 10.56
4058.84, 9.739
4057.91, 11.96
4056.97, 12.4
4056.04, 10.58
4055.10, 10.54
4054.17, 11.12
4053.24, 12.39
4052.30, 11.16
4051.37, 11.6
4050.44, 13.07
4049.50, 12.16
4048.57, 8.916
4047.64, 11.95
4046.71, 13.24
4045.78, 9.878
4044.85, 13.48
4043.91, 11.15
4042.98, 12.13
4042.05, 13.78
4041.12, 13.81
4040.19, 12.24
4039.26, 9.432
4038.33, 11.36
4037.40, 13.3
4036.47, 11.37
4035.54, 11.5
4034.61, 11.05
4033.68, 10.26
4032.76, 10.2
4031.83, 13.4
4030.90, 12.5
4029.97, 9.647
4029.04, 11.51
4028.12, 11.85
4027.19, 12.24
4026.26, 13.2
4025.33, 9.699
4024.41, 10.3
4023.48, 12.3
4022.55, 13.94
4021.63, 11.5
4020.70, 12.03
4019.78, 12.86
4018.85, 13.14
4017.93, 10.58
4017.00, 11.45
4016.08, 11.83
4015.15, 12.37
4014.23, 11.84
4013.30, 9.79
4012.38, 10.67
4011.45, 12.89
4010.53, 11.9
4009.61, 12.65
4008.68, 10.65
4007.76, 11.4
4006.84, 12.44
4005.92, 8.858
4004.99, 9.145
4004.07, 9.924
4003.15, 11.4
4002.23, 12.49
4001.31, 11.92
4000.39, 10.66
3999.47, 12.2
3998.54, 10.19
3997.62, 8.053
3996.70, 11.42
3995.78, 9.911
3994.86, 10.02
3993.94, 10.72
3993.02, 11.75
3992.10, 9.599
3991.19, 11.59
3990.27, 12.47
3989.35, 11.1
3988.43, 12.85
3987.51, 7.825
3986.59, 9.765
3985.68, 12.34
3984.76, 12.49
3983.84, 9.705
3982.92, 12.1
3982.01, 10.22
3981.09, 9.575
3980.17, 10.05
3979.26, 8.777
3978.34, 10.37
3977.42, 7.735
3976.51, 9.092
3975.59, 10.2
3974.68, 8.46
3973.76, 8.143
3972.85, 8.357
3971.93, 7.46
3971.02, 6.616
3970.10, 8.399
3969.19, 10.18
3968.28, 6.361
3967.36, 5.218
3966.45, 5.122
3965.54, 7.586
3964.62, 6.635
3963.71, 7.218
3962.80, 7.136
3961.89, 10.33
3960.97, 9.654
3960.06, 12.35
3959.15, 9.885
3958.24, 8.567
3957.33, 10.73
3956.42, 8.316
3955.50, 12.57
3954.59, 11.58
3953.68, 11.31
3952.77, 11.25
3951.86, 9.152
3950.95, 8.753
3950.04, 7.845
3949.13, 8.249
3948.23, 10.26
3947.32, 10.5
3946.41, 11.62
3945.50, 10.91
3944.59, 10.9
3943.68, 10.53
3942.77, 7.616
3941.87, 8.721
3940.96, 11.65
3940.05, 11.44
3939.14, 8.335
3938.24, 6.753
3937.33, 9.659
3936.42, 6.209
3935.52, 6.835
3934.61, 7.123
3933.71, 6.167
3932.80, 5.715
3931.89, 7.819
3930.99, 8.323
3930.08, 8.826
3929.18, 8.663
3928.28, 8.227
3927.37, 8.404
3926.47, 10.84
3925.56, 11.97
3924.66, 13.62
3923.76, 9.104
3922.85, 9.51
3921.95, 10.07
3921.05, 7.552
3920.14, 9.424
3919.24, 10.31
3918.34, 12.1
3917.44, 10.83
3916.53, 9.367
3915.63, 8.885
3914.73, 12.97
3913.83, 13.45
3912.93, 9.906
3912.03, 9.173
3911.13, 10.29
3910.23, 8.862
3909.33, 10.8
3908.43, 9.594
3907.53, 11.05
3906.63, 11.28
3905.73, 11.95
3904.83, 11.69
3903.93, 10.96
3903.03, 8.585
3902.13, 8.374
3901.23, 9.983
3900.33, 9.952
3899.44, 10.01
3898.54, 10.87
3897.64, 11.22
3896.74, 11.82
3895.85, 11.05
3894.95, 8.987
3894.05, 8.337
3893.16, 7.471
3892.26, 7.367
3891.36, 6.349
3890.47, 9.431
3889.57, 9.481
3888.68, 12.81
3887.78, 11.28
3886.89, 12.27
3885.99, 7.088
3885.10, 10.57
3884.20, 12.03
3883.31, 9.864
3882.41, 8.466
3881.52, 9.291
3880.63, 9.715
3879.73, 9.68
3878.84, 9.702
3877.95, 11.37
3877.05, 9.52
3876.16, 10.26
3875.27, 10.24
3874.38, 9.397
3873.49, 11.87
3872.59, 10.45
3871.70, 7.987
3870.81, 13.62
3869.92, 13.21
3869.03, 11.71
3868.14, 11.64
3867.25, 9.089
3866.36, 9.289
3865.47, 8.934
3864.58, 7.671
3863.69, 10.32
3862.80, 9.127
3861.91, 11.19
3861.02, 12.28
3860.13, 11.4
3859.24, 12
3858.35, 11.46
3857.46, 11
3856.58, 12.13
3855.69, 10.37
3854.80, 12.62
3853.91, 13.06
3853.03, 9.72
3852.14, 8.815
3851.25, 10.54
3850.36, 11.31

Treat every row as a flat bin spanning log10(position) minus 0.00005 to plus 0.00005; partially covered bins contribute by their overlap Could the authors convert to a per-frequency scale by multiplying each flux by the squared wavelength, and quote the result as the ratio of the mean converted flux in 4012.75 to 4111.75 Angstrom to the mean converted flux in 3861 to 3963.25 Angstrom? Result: 1.2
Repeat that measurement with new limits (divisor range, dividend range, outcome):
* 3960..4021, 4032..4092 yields 1.20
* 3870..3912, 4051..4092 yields 1.27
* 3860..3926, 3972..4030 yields 1.12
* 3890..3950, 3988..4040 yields 1.24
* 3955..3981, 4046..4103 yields 1.42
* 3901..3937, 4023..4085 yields 1.31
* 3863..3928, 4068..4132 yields 1.23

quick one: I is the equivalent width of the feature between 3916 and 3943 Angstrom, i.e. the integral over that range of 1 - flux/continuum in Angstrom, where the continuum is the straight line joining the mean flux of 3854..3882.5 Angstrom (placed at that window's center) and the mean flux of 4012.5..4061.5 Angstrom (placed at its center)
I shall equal 4.7 Angstrom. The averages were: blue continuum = 10.6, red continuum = 11.7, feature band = 9.05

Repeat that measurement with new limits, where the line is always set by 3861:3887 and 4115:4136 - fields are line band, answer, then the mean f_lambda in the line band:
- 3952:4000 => 4.63 Angstrom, 9.64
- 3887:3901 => 0.64 Angstrom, 9.83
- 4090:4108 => 1.33 Angstrom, 10.4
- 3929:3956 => 3.44 Angstrom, 9.18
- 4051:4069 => -1.12 Angstrom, 11.8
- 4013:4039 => -1.83 Angstrom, 11.7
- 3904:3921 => -0.36 Angstrom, 10.6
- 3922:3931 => 0.53 Angstrom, 9.83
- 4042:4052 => -0.77 Angstrom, 11.9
